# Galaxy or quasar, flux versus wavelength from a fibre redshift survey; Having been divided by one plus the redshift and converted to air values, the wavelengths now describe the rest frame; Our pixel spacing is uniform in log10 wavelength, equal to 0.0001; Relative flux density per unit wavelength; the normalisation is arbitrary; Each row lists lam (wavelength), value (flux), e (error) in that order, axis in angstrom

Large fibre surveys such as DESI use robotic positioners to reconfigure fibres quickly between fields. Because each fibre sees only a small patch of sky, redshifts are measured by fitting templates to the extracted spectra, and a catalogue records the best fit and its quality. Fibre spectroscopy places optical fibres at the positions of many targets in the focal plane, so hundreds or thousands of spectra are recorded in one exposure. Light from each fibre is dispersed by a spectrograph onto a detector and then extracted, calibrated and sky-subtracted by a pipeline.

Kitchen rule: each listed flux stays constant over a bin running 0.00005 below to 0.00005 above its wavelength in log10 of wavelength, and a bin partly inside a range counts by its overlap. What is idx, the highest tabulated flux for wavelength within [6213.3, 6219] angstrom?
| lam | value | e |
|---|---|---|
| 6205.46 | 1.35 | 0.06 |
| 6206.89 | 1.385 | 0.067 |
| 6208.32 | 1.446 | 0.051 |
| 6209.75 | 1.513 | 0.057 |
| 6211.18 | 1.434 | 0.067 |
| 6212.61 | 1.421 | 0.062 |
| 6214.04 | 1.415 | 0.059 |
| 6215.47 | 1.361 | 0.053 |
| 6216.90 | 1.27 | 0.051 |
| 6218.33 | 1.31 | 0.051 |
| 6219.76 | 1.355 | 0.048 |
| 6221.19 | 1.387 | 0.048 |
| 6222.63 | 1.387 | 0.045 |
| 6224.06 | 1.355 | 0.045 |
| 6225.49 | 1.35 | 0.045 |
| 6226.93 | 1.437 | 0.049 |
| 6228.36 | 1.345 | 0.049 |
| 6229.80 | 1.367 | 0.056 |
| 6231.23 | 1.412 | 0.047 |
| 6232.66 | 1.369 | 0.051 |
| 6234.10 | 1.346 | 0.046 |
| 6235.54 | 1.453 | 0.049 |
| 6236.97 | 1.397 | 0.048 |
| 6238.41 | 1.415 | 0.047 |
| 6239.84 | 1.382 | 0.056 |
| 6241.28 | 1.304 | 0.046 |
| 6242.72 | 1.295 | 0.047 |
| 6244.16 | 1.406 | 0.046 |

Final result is 1.415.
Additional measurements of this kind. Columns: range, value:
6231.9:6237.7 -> 1.453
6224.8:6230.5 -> 1.437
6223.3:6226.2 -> 1.355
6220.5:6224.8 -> 1.387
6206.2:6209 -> 1.446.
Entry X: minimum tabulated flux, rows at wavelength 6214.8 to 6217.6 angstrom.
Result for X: 1.27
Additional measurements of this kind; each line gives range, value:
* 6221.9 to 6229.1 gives 1.345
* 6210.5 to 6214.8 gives 1.415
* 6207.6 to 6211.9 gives 1.434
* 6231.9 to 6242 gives 1.304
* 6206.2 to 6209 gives 1.385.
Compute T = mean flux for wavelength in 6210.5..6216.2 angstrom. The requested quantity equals 1.41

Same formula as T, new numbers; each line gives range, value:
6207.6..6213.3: 1.45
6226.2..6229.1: 1.39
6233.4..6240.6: 1.4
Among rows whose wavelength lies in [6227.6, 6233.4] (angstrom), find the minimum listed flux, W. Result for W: 1.345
